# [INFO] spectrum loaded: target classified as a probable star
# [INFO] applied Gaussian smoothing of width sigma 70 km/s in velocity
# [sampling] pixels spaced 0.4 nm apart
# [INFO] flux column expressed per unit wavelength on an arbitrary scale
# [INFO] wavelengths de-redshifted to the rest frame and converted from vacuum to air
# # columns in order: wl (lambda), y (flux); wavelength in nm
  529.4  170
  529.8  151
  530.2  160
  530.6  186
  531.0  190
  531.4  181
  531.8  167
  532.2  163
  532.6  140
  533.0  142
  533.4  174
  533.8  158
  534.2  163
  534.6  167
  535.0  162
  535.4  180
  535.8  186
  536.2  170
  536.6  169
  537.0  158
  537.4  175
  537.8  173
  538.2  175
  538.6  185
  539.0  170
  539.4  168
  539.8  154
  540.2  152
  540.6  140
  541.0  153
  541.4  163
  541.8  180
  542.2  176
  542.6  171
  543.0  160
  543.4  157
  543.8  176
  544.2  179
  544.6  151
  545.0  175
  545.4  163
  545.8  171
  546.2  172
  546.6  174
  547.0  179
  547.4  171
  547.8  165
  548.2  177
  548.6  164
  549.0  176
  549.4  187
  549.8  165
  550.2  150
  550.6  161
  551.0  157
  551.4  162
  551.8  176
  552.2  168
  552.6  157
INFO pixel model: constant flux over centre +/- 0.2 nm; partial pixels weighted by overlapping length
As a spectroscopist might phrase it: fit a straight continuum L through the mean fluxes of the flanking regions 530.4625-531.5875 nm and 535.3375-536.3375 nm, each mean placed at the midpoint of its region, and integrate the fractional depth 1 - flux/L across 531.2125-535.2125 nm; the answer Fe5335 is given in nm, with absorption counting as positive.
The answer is 0.46 nm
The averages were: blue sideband 186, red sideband 179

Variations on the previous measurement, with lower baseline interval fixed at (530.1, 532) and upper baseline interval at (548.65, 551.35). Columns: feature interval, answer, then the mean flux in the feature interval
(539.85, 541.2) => 0.179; 149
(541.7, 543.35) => 0.005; 170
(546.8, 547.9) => -0.032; 172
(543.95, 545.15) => 0.005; 168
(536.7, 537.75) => 0.037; 168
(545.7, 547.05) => -0.046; 174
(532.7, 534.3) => 0.166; 158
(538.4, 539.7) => -0.001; 173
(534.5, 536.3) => 0.015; 174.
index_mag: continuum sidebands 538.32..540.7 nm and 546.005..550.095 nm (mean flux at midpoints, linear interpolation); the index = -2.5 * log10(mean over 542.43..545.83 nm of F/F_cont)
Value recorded 0.01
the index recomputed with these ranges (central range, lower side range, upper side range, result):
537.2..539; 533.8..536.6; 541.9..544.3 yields -0.04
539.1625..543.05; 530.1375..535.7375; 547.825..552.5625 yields 0.04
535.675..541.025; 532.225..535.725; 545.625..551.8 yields -0.02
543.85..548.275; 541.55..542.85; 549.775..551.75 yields -0.02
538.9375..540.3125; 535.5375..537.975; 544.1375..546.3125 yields 0.06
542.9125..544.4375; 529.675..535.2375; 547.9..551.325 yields -0.01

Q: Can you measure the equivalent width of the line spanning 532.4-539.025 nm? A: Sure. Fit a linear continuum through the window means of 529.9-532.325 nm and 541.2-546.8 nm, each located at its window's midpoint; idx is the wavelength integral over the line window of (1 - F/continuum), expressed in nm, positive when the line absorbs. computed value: 0.18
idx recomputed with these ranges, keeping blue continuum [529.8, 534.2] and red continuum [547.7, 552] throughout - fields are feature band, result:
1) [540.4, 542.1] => 0.06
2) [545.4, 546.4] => -0.02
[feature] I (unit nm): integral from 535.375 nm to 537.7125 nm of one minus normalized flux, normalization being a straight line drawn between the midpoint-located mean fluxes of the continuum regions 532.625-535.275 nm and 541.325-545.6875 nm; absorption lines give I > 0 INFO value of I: -0.15 nm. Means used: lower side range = 160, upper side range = 168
